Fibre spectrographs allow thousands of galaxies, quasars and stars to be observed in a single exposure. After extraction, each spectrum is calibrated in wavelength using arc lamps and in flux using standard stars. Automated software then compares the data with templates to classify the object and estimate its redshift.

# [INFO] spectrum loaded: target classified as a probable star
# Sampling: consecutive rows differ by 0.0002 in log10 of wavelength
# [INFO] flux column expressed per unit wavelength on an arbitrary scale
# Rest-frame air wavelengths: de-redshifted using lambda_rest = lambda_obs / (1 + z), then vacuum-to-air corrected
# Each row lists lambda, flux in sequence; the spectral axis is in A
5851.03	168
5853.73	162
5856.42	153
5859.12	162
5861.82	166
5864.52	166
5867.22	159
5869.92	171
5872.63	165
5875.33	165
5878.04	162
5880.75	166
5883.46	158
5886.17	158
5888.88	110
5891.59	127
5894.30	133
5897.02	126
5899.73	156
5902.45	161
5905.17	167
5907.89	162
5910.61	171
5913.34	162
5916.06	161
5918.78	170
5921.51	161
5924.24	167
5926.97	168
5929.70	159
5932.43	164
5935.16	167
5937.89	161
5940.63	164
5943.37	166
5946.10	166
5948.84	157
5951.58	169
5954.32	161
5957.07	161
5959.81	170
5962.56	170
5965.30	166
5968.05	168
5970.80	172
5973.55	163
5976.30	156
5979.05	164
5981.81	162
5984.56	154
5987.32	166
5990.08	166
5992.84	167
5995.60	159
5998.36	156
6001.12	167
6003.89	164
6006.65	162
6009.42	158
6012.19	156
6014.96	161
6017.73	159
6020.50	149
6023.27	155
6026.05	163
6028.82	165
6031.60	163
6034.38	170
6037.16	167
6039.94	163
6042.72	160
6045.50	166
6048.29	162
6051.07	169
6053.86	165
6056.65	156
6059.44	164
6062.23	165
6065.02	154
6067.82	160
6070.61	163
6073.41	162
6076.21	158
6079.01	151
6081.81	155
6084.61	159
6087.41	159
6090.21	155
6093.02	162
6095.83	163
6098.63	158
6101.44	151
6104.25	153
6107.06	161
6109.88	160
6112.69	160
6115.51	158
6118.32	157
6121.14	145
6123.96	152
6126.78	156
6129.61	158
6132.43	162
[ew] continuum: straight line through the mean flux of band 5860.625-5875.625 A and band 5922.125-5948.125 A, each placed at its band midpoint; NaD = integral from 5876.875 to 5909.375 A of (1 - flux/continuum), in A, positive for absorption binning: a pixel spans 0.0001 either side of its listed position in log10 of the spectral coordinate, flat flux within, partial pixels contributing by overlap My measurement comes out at 3.2 A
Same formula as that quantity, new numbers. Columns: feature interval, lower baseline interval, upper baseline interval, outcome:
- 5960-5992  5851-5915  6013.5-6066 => -1.0 A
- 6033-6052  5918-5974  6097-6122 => -0.6 A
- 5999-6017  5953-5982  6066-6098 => 0.2 A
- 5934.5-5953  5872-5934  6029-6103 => -0.8 A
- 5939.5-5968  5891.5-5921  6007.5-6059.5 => -1.3 A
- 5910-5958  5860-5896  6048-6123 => -2.7 A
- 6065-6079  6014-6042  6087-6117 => 0.0 A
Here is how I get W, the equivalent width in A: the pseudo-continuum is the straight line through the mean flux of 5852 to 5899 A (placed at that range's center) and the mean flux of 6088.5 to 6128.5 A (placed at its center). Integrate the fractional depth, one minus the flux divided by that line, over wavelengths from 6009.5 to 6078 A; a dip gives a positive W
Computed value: -2.5 A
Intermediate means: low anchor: 154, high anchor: 157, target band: 161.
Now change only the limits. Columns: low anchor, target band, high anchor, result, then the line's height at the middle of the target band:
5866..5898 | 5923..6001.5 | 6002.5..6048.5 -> -3.8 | 156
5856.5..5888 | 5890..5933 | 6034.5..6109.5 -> 1.3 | 162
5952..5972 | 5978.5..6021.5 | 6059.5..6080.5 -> 0.9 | 164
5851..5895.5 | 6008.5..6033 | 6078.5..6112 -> -0.3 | 157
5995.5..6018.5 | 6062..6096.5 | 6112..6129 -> -0.4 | 157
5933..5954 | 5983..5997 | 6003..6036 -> 0.0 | 162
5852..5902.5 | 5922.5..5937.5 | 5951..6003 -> -0.5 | 159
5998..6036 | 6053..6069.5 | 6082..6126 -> -0.2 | 159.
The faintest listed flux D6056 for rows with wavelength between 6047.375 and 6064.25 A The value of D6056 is 156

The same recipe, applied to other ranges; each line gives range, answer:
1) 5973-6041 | 149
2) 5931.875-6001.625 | 154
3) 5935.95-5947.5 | 161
